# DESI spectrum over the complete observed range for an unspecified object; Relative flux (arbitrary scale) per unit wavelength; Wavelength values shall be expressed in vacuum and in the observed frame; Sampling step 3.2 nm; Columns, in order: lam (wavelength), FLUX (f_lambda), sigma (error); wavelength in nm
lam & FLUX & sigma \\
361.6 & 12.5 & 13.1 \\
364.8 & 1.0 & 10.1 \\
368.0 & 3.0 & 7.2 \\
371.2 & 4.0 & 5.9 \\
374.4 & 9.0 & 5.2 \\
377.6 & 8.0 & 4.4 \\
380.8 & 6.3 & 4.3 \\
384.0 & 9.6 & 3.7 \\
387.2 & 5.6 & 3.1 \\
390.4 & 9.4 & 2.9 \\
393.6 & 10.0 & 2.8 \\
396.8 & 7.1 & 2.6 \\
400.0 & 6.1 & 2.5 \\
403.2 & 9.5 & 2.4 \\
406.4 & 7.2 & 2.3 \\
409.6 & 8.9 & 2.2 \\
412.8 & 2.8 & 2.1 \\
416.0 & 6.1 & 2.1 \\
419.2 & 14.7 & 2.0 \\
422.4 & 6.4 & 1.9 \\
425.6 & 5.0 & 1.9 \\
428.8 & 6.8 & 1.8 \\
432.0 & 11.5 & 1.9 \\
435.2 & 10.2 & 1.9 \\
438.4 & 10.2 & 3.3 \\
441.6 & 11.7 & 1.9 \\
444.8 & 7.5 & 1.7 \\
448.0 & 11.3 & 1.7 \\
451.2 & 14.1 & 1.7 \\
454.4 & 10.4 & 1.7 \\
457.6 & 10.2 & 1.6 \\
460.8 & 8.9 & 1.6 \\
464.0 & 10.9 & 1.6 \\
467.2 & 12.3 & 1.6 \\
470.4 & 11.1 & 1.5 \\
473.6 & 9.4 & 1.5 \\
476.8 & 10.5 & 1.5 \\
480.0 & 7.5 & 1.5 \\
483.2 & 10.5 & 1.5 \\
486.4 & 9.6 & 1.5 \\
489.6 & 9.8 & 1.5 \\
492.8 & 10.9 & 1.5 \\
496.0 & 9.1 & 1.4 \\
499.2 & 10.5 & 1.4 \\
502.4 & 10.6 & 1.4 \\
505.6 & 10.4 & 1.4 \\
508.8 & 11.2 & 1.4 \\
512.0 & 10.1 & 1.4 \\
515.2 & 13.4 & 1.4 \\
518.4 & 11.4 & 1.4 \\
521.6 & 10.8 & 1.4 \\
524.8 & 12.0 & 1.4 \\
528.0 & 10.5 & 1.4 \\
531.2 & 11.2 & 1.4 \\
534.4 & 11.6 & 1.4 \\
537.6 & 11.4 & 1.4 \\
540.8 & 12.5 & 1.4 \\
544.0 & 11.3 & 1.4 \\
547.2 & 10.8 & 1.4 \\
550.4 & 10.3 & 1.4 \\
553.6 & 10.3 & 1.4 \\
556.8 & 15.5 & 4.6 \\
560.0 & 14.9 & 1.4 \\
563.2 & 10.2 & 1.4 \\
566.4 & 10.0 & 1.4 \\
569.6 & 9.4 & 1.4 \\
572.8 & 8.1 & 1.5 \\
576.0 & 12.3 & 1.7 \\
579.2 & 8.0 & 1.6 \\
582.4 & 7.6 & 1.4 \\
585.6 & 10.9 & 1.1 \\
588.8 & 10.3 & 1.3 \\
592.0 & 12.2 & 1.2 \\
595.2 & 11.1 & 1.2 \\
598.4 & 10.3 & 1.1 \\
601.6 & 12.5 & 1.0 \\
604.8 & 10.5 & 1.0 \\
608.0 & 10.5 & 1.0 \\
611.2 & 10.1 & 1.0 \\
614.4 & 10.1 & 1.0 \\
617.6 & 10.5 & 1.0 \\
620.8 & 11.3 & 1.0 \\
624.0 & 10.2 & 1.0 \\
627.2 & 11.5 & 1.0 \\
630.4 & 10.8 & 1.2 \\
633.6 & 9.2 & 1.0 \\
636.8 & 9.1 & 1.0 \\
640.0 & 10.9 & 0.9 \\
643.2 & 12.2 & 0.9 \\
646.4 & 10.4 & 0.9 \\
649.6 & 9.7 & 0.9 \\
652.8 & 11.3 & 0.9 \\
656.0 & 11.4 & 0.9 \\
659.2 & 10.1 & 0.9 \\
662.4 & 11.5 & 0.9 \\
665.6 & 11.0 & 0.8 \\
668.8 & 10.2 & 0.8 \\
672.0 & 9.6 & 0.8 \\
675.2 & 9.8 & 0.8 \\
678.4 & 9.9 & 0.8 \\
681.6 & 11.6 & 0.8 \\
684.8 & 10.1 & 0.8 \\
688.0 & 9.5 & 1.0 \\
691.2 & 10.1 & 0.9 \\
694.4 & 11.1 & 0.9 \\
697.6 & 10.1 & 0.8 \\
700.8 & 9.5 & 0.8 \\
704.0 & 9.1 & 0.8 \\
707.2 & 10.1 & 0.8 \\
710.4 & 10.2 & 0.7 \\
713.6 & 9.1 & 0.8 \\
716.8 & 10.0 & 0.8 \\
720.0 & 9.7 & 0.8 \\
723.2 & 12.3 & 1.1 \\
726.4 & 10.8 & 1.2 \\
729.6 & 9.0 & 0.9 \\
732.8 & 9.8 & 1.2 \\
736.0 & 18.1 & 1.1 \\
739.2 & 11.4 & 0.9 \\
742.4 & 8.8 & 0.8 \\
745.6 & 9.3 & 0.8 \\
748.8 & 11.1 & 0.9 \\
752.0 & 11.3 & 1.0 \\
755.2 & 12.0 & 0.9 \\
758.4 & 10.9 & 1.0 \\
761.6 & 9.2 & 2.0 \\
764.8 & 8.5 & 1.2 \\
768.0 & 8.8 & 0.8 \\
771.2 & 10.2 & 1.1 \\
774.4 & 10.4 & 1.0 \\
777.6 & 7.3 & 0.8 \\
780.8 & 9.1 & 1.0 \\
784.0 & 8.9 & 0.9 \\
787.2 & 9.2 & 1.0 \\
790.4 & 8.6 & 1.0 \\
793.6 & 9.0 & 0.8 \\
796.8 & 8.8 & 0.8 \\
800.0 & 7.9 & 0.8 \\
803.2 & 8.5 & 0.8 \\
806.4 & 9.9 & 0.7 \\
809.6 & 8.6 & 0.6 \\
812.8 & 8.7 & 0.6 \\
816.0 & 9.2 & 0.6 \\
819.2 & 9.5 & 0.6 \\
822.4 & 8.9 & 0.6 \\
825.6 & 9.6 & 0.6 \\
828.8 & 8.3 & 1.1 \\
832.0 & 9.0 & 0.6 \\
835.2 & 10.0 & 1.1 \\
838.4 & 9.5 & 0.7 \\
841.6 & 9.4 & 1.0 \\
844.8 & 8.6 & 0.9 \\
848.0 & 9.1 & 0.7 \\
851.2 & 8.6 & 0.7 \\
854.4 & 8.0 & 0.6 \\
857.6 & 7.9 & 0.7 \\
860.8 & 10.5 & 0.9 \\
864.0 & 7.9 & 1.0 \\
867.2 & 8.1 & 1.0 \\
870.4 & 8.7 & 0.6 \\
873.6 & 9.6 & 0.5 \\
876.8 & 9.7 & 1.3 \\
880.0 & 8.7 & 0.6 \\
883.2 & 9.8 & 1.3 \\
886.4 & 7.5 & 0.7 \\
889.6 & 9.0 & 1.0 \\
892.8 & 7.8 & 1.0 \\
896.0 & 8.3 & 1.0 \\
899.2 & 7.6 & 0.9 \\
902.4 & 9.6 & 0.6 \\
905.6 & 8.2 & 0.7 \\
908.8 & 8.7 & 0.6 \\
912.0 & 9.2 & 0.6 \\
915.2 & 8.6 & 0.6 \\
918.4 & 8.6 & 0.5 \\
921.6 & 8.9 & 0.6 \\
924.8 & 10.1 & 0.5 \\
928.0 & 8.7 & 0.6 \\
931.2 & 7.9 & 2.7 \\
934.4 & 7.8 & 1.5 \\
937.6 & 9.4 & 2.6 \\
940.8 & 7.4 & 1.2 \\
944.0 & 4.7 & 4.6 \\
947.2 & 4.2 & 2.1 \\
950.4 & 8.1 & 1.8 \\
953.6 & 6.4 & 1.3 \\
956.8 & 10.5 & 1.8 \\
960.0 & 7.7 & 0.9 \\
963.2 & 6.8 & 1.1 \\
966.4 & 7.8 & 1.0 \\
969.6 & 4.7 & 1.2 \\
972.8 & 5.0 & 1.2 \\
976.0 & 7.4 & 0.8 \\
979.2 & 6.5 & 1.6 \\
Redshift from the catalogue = 0.12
